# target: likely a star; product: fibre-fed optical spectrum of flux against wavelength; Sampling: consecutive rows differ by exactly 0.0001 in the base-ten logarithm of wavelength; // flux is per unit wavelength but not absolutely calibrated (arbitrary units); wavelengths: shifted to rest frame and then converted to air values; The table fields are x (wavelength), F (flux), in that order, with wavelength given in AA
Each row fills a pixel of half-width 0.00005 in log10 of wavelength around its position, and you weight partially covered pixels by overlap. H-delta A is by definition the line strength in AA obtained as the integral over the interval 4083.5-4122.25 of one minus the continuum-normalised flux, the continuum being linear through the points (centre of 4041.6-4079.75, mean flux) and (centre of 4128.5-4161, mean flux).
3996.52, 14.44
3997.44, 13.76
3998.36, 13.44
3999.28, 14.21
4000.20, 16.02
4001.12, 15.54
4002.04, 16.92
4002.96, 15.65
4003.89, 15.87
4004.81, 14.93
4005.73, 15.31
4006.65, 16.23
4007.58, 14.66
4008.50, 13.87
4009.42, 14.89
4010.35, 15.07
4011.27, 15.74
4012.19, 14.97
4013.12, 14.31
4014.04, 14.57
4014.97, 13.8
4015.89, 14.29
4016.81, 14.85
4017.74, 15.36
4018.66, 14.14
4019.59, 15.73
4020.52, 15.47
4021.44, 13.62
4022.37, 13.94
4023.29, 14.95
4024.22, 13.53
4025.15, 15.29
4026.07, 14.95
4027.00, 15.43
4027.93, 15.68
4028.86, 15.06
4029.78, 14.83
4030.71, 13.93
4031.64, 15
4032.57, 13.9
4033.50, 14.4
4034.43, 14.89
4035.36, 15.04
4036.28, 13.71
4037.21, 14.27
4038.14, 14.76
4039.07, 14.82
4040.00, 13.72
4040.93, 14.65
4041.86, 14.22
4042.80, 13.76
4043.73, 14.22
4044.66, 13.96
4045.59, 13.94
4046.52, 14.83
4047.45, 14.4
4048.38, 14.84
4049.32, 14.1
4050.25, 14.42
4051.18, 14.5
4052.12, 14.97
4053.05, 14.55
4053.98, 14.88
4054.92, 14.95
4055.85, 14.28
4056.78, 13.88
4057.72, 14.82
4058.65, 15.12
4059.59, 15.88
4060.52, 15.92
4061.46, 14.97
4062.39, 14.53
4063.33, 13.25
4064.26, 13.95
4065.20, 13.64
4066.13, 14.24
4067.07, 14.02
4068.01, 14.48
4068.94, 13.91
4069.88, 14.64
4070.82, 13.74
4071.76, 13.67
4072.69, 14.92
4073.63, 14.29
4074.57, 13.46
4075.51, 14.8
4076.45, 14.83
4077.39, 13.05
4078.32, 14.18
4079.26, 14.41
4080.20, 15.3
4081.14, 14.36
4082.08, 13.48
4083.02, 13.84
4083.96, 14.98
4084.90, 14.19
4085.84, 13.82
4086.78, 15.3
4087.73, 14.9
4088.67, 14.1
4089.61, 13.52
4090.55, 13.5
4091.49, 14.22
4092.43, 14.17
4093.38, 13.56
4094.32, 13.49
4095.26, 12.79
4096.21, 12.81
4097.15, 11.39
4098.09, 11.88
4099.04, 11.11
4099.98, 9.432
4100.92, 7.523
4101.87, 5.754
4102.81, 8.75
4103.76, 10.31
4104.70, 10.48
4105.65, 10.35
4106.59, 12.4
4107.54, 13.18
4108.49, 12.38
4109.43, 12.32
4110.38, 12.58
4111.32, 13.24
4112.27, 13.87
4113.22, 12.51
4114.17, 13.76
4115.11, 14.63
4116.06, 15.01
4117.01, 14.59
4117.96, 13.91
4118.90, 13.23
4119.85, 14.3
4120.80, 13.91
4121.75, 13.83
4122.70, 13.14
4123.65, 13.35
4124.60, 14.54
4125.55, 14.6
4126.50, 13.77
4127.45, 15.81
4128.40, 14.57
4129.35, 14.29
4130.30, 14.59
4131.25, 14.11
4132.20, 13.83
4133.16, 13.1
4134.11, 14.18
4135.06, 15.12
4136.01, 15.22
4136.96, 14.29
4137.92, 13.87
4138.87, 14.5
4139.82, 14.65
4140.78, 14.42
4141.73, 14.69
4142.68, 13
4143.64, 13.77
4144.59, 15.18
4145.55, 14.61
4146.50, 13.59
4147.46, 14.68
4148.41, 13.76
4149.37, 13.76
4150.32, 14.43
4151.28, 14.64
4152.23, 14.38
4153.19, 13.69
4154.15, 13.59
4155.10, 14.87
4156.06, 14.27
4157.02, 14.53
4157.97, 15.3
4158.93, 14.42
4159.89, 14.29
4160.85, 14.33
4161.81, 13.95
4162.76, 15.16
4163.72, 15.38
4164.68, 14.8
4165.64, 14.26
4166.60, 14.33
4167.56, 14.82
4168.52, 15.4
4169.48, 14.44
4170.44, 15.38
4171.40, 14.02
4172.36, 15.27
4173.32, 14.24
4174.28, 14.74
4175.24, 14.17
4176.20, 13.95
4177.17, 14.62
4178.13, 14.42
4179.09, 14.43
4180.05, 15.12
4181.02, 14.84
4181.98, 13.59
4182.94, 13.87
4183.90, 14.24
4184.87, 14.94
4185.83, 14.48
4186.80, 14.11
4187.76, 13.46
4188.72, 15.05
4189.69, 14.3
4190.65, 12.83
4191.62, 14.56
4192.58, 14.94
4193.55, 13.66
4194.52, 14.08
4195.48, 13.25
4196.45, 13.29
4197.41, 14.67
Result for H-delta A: 4.3 AA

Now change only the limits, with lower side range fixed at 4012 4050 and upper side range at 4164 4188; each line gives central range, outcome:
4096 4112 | 3.9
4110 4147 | 1.0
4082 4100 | 1.4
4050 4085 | 0.3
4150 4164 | 0.0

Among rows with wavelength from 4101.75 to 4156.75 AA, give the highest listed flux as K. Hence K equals 15.81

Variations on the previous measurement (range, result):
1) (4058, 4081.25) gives 15.92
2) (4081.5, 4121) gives 15.3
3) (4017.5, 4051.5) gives 15.73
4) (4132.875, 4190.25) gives 15.4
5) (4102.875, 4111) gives 13.18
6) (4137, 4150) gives 15.18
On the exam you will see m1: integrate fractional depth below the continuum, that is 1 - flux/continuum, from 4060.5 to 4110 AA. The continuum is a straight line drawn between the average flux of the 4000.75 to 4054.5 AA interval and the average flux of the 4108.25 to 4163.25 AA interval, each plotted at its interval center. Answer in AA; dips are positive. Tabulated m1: 4.3 AA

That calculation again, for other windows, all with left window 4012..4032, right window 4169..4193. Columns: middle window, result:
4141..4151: 0.2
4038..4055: 0.3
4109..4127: 1.0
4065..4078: 0.4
